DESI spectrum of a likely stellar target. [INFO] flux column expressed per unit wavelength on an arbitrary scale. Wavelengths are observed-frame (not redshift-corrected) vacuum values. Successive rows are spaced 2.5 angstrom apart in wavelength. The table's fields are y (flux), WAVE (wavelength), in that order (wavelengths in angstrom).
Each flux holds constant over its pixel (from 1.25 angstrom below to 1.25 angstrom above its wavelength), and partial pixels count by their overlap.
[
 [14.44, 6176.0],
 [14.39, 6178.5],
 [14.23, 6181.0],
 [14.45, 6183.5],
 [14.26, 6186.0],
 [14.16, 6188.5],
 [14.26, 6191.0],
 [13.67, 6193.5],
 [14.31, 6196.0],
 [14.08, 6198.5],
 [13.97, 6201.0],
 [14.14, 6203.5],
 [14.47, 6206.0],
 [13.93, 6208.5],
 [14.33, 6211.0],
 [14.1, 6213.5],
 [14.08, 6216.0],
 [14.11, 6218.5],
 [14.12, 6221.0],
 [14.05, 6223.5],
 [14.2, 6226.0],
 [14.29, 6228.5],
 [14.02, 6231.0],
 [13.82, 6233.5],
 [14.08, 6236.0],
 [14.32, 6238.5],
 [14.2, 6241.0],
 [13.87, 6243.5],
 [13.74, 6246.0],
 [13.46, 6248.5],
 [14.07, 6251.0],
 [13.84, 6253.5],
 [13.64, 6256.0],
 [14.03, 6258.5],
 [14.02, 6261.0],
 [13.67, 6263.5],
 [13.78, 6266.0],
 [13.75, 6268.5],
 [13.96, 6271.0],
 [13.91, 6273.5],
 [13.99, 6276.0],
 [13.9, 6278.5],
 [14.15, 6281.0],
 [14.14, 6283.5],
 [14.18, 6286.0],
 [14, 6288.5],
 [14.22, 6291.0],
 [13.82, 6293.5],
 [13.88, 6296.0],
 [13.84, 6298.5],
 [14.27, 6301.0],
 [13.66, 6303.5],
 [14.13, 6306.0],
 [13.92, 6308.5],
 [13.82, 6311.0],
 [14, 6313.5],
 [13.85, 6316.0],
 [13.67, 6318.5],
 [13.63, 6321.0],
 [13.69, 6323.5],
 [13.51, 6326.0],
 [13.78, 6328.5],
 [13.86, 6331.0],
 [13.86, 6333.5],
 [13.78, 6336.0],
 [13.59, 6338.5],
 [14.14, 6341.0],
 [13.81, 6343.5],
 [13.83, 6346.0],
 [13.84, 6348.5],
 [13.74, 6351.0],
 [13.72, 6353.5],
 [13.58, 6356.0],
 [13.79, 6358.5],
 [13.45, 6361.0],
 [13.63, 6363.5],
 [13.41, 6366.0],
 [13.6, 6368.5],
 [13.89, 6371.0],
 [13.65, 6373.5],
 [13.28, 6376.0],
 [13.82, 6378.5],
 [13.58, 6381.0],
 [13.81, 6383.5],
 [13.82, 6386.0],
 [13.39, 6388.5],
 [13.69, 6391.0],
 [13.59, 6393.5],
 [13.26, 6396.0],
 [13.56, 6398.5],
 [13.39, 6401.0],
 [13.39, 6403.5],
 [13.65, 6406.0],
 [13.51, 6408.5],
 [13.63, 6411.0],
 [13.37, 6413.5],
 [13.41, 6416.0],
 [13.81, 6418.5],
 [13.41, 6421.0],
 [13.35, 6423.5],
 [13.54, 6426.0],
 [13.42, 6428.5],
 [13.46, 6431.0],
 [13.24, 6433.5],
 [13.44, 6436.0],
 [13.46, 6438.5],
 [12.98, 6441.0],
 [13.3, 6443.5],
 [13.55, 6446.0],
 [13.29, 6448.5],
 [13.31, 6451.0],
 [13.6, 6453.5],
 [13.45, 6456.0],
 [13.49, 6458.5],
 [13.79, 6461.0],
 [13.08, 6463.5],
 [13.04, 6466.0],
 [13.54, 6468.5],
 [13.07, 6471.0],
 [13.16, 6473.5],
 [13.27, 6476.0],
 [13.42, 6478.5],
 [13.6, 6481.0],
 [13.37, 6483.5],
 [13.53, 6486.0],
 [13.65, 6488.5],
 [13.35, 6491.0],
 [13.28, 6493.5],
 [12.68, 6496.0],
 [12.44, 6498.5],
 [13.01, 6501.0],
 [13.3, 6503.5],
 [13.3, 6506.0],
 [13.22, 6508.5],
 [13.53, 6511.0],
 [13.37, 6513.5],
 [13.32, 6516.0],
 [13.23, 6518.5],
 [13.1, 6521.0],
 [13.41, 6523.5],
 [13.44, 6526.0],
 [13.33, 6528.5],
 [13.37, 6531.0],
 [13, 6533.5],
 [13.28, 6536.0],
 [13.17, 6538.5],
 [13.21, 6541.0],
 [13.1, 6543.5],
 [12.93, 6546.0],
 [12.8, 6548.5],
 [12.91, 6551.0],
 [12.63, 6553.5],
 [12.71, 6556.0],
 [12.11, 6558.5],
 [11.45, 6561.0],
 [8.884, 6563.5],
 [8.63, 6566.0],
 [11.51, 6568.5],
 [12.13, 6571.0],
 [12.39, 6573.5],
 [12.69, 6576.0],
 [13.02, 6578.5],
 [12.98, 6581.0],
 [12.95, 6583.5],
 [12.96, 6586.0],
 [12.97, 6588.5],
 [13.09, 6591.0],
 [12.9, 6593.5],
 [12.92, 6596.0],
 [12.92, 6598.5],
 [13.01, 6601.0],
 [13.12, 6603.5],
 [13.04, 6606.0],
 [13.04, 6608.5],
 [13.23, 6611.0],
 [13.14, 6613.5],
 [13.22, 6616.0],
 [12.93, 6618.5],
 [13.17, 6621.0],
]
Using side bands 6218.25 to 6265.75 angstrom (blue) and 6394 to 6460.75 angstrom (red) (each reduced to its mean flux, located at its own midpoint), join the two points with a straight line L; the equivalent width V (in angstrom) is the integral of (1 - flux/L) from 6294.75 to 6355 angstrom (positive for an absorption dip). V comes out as -0.4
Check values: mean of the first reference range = 14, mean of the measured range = 13.8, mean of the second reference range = 13.4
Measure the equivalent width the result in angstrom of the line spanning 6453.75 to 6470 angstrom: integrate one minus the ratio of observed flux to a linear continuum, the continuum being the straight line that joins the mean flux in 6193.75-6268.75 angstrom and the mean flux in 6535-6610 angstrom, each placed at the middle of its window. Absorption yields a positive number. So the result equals -0.5 angstrom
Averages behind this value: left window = 14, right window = 12.5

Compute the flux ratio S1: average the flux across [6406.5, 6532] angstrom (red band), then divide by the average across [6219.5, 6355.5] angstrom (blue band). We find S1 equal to 0.96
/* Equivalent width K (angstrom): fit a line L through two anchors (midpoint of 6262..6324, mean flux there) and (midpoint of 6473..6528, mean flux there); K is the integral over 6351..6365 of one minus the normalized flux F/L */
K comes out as 0.1 angstrom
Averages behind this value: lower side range 13.9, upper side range 13.3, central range 13.6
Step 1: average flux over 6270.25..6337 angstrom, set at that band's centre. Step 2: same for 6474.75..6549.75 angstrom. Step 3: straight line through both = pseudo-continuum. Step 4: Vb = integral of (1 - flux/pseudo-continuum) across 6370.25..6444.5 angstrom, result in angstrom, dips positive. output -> 0.4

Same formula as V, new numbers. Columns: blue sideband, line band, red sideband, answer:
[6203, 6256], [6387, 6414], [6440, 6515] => 0.1 angstrom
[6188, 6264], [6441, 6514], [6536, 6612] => -2.0 angstrom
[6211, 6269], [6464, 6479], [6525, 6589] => -0.4 angstrom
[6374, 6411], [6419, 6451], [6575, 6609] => 0.1 angstrom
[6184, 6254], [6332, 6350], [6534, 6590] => -0.5 angstrom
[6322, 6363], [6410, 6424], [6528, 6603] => -0.2 angstrom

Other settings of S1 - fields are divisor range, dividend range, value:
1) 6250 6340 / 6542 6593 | 0.88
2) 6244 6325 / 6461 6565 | 0.94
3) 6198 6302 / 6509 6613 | 0.91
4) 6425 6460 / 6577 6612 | 0.97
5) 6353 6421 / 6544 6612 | 0.92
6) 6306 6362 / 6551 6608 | 0.90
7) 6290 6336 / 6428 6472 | 0.96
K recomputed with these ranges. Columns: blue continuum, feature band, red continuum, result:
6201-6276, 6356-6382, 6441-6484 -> 0.04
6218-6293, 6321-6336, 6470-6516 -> 0.03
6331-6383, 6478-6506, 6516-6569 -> -0.86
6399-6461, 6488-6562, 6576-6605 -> 0.63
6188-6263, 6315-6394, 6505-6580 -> -1.33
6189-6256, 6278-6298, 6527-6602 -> -0.40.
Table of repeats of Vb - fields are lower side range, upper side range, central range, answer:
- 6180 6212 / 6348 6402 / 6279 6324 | -0.3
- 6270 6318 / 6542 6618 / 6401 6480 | -1.0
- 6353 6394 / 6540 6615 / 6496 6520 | -0.5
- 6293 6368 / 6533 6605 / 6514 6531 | -0.8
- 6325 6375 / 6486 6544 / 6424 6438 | 0.1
